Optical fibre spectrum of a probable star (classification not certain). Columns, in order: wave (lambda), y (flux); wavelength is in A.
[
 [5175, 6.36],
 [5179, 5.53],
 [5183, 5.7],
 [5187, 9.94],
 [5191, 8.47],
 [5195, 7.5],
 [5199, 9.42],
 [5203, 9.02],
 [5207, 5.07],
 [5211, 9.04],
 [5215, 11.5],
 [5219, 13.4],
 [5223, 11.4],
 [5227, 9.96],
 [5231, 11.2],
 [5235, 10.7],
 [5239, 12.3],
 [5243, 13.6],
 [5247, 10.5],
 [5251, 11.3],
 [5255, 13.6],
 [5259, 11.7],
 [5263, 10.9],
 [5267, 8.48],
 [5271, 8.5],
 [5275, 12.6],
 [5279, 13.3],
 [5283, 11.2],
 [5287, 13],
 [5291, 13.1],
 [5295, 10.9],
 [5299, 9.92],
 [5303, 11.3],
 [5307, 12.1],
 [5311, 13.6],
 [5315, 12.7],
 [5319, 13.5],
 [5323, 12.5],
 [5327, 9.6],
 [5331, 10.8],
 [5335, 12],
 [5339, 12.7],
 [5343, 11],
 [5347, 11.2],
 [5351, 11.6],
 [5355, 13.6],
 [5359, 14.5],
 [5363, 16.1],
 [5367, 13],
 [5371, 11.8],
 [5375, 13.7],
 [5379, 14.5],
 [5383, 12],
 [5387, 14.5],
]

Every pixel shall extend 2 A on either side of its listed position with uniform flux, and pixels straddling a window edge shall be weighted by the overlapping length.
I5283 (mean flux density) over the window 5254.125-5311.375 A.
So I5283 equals 11.5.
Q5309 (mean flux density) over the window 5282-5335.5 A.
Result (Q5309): 11.9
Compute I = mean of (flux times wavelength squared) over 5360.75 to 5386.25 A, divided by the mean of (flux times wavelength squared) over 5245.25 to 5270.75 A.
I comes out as 1.3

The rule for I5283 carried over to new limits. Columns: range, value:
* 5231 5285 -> 11.4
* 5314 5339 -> 11.9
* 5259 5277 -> 10.3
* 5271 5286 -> 11.9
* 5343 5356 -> 11.8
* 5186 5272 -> 10.4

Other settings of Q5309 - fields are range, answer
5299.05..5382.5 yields 12.5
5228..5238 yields 11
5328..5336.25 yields 11.1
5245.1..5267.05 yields 11.3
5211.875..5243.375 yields 11.6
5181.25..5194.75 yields 8.01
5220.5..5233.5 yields 10.9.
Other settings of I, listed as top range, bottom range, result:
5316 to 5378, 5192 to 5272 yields 1.25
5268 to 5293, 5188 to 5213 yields 1.49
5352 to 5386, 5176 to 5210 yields 1.92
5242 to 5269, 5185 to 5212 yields 1.39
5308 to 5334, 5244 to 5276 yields 1.13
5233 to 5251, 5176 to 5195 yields 1.63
